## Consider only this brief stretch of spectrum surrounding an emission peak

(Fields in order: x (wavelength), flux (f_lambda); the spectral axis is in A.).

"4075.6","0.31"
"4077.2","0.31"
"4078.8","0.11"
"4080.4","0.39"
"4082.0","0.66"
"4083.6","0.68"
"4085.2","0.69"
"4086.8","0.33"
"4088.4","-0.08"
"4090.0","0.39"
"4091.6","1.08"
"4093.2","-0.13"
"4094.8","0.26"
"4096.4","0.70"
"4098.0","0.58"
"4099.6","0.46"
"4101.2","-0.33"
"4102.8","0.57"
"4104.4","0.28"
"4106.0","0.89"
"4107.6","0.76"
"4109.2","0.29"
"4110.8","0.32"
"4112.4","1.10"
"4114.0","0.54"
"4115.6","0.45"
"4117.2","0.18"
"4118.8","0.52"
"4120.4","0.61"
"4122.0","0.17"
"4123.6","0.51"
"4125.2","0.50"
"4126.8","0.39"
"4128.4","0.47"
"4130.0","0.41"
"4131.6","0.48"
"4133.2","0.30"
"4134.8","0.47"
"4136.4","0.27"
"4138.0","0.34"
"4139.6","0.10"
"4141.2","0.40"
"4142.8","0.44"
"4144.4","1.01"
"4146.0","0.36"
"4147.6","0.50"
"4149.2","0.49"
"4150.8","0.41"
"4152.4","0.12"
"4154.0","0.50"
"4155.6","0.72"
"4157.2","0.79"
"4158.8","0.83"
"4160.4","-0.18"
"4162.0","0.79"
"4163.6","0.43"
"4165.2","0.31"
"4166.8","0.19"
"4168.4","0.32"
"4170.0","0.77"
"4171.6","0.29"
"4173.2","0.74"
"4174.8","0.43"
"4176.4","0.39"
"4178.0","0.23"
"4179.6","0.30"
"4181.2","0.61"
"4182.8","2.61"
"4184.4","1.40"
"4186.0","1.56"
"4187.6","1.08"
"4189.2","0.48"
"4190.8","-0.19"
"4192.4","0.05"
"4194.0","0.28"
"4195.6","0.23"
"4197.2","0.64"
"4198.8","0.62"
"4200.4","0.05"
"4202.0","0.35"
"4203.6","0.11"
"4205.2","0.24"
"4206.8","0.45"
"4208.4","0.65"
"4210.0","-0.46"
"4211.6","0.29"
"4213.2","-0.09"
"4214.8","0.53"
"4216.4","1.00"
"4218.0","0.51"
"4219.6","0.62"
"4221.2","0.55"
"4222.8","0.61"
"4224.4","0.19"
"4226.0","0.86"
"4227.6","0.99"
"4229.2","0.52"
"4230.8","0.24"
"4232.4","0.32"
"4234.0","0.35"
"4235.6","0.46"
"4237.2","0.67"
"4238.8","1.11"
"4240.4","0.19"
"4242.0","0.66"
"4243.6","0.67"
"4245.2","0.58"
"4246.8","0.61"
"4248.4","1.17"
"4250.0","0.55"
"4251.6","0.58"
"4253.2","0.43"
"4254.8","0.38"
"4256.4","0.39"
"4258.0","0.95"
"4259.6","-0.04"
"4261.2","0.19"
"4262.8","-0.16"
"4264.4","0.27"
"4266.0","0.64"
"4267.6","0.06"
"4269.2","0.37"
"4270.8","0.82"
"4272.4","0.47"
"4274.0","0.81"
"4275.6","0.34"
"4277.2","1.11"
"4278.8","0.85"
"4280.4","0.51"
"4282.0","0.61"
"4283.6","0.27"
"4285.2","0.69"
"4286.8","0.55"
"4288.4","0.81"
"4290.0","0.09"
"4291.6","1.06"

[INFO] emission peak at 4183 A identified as [O II]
